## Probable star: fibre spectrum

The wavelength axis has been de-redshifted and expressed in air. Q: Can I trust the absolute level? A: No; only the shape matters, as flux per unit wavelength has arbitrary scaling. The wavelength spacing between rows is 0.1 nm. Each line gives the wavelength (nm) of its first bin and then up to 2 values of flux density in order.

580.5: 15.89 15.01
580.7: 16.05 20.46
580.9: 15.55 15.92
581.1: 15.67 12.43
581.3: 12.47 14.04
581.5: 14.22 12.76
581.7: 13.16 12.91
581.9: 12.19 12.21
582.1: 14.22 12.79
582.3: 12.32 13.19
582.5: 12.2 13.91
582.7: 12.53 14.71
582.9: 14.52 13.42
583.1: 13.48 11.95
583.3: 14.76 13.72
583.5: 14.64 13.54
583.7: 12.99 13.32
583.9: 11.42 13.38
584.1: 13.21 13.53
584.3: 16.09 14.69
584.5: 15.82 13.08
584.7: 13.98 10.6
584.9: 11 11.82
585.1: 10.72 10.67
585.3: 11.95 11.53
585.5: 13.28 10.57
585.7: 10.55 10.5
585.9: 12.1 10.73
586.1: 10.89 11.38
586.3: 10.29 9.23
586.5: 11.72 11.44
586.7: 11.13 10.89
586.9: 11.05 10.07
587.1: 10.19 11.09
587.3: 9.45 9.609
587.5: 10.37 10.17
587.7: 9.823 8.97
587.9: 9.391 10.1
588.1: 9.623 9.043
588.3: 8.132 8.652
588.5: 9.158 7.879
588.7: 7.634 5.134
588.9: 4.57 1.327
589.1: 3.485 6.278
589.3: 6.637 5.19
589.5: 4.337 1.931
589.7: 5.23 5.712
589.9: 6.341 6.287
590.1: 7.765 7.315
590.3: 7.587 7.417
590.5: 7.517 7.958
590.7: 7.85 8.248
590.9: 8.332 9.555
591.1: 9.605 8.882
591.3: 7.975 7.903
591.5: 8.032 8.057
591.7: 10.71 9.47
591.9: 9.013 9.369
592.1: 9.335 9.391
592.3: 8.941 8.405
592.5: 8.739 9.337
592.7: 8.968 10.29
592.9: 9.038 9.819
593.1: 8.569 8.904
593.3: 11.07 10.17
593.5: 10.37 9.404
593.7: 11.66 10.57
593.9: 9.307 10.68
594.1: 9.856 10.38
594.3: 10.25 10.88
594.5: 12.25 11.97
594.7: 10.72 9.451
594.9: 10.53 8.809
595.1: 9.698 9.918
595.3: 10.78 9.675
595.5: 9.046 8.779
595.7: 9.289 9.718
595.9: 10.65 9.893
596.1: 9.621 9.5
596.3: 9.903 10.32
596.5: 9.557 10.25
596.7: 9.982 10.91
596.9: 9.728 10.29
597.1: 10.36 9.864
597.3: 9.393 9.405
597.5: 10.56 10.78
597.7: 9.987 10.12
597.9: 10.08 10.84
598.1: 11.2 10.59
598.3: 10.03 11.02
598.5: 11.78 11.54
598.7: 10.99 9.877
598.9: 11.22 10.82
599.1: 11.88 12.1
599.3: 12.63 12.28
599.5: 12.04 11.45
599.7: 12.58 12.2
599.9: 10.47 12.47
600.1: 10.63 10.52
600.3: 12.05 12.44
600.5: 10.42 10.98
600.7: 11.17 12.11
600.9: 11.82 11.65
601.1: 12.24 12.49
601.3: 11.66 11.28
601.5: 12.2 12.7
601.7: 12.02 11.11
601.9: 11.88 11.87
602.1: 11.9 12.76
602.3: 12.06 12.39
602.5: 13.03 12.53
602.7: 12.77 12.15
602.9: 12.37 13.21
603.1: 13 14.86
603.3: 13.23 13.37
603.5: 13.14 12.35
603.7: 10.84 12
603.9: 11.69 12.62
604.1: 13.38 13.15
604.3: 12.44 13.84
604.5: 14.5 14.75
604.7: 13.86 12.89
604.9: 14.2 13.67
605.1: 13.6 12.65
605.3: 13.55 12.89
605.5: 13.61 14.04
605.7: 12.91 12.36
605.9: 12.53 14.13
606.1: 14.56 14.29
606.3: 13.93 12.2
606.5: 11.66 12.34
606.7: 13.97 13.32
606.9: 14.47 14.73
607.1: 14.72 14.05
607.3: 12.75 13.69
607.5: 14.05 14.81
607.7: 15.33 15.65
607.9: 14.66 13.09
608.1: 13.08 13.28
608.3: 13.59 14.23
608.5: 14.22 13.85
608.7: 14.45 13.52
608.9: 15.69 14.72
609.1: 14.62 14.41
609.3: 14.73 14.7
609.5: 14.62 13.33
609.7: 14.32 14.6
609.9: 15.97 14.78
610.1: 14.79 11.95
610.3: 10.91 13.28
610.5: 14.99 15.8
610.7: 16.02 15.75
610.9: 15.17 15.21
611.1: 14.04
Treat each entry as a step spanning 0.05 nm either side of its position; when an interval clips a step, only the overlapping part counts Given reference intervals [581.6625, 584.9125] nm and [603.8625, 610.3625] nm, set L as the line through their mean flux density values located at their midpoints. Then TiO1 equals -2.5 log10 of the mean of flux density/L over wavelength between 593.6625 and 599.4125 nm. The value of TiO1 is 0.29 mag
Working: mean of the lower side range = 13.3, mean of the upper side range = 13.8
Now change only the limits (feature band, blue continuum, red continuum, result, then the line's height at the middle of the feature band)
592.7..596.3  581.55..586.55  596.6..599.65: 0.13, 11.3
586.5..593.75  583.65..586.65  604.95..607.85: 0.42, 12.5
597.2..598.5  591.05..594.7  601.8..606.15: 0.08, 11.2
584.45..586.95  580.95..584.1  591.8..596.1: 0.08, 12.4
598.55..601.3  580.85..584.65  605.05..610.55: 0.19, 13.8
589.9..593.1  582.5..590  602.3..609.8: 0.30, 11.3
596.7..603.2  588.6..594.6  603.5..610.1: -0.02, 11.3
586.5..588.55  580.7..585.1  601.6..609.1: 0.33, 13.5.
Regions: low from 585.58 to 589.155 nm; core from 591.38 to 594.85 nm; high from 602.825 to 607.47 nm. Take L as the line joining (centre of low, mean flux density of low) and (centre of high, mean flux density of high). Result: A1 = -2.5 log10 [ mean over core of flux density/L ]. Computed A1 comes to 0.09 mag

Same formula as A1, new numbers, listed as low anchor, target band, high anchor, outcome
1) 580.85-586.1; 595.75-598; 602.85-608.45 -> 0.30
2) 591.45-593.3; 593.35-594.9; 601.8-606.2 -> -0.08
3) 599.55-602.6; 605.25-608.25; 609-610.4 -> -0.03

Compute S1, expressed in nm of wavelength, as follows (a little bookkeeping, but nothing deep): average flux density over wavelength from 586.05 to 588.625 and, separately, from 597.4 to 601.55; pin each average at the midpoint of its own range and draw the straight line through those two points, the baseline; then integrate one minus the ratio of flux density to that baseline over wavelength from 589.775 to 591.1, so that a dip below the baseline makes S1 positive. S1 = 0.35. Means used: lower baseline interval 10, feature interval 7.64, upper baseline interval 11.3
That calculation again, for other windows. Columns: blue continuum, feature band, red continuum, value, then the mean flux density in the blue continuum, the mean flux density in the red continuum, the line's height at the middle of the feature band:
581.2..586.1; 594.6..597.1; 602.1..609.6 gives 0.62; 12.8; 13.5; 13.2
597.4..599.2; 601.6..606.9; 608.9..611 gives -0.12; 10.8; 14.5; 12.7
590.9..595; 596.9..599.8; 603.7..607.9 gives 0.10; 9.67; 13.5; 11.3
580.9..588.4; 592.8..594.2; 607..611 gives 0.32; 12.1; 14.3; 12.9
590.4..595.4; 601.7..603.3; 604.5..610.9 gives -0.01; 9.51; 14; 12.4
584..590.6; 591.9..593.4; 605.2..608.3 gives 0.18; 9.46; 13.7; 10.6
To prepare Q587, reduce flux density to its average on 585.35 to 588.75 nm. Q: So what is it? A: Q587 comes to 10.2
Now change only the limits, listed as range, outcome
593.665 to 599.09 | 10.3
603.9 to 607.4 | 13.5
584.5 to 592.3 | 9.01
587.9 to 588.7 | 8.89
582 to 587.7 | 12.2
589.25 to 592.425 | 7.69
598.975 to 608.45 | 12.8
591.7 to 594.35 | 9.69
